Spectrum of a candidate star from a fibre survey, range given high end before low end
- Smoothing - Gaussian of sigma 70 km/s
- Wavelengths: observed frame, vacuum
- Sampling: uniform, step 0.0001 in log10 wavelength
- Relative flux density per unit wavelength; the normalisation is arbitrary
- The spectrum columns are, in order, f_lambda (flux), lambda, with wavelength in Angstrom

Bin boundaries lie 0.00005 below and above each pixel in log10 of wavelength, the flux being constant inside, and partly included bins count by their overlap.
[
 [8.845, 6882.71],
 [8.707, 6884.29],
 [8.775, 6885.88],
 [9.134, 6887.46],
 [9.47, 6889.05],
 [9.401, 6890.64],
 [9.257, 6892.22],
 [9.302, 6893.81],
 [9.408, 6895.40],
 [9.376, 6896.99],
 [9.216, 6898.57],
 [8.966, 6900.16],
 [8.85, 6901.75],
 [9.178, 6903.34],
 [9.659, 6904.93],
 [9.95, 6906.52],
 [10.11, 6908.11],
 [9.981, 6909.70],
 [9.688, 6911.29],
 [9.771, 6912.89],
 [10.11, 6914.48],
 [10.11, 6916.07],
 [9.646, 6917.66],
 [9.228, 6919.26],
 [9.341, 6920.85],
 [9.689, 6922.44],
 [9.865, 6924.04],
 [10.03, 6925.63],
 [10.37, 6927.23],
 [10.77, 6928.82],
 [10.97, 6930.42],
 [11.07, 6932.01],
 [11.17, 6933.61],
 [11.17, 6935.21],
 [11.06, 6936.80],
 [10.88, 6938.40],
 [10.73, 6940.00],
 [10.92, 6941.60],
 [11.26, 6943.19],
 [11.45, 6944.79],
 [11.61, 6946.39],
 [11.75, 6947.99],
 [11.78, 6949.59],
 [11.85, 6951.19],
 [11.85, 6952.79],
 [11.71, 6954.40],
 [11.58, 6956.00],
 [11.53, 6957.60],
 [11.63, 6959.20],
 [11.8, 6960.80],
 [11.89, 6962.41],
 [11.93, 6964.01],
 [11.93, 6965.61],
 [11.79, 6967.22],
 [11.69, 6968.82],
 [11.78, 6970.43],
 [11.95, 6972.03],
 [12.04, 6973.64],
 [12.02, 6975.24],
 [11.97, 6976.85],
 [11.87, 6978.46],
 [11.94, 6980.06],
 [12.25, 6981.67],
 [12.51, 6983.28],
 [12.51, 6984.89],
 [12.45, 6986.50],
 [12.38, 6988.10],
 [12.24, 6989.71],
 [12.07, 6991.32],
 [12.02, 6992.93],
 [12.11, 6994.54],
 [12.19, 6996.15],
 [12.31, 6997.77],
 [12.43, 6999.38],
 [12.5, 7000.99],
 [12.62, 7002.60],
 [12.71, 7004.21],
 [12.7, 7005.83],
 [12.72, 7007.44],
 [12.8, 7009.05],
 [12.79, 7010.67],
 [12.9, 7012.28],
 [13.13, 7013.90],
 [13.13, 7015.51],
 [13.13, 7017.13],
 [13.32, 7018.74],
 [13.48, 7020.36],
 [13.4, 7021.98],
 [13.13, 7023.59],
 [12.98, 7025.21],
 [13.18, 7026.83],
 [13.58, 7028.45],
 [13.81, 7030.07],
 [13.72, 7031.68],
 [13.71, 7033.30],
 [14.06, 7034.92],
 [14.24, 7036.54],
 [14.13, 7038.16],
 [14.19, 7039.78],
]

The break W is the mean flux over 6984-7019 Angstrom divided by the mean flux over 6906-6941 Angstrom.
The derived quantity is 1.23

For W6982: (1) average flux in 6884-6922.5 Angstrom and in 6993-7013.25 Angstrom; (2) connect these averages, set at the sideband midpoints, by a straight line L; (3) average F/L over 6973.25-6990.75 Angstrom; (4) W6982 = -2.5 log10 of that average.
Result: -0.03 mag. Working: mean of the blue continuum 9.46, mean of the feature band 12.2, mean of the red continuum 12.5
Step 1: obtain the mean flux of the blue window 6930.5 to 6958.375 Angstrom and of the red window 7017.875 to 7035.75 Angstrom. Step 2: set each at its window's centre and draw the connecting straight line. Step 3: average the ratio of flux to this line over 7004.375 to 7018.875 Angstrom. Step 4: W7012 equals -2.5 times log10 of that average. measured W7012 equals 0.01 mag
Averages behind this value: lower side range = 11.4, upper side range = 13.5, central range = 12.9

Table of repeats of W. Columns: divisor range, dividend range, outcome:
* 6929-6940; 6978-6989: 1.12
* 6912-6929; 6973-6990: 1.24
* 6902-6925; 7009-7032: 1.36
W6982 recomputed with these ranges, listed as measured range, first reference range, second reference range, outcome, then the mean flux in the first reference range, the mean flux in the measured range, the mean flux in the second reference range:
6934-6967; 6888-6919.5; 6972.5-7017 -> -0.05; 9.53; 11.5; 12.4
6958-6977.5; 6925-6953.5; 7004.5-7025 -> 0.00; 11.2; 11.9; 13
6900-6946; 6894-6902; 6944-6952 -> 0.02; 9.2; 10.2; 11.7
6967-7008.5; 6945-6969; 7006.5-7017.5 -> 0.02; 11.7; 12.2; 12.9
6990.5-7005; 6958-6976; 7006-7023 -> 0.03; 11.9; 12.3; 13.1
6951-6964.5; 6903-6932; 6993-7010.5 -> -0.05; 9.96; 11.7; 12.5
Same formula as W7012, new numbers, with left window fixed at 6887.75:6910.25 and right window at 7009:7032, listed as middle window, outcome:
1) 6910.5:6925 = 0.032 mag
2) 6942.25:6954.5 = -0.064 mag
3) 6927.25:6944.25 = -0.041 mag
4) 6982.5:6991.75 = -0.017 mag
